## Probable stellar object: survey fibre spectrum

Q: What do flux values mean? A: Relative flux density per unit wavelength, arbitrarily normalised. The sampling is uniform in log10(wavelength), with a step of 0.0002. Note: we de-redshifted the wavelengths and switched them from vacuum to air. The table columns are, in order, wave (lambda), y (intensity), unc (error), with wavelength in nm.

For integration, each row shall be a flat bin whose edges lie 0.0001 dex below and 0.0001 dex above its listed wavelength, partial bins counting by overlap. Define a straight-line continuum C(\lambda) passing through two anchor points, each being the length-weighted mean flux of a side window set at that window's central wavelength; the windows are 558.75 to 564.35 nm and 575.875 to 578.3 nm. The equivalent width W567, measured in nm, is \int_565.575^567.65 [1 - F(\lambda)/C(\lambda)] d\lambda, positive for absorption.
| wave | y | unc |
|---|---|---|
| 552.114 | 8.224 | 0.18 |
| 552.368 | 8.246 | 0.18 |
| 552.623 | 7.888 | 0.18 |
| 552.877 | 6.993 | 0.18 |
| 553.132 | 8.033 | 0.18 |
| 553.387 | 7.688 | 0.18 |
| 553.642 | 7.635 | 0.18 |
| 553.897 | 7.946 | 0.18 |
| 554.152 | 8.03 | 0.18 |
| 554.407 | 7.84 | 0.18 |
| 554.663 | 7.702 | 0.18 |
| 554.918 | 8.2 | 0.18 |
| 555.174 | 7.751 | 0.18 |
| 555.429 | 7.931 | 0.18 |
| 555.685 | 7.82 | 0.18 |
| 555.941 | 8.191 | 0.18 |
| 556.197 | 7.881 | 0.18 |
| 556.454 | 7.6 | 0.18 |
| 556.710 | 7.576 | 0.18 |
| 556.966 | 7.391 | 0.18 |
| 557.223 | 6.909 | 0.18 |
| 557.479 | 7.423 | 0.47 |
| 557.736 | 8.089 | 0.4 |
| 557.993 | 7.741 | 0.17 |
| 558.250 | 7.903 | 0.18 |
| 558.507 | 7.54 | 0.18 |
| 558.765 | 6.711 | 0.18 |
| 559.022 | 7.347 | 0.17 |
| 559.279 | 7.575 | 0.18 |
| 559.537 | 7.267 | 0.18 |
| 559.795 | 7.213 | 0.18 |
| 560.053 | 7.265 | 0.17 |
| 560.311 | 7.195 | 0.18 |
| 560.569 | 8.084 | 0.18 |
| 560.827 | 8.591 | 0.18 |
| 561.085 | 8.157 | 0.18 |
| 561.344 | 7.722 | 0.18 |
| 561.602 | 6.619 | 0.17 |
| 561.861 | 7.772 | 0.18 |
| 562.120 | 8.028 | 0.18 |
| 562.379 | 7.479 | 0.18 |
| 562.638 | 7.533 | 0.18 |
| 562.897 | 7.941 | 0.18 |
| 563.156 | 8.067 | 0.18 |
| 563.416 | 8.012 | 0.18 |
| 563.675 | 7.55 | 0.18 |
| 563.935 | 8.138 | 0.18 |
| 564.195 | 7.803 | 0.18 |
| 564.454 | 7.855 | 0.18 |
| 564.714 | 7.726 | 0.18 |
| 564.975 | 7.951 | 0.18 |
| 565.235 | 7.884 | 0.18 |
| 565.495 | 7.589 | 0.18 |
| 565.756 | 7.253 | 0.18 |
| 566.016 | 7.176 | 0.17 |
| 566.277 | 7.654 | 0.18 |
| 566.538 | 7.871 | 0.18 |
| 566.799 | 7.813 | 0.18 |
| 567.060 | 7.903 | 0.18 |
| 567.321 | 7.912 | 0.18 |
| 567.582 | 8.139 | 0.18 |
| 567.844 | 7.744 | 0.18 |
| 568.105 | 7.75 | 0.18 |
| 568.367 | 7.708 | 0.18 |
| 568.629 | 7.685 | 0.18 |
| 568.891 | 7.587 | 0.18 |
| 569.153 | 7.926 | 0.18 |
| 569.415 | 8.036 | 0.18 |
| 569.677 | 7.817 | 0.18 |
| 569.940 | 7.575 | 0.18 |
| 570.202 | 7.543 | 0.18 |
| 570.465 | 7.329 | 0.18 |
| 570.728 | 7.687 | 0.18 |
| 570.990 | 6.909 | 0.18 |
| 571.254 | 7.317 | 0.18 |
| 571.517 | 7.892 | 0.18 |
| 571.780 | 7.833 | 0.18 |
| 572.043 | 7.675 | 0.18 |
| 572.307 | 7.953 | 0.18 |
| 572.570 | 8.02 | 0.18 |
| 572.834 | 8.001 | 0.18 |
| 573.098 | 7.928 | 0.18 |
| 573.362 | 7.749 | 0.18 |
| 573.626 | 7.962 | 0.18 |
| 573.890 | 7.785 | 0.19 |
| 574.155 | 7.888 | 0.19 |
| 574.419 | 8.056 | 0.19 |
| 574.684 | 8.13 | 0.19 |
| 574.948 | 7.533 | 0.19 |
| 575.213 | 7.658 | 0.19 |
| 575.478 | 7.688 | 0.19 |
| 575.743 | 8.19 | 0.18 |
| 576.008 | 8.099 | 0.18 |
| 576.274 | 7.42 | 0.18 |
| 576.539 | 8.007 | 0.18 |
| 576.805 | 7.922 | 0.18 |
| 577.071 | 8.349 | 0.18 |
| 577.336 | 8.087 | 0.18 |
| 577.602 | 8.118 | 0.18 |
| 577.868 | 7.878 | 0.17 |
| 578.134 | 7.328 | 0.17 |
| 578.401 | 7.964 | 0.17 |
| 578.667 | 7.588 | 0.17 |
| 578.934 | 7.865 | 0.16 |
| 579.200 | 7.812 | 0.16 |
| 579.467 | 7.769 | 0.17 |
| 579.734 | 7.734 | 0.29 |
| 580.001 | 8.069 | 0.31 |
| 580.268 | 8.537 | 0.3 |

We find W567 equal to 0.012 nm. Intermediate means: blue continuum 7.66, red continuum 7.91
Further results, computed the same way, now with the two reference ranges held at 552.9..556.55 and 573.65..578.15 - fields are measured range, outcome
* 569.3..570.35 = 0.02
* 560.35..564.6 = 0.03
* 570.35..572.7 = 0.08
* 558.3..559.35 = 0.07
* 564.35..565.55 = 0.01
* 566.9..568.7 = 0.01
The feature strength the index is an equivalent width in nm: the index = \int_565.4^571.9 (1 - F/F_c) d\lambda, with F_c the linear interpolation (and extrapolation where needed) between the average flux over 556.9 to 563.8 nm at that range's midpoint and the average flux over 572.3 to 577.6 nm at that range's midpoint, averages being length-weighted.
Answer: 0.10 nm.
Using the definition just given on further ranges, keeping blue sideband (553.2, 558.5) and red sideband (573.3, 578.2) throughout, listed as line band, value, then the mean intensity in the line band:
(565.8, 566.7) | 0.033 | 7.55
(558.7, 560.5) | 0.119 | 7.27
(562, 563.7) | -0.002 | 7.82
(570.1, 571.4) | 0.083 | 7.36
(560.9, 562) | 0.025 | 7.62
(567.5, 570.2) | 0.025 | 7.78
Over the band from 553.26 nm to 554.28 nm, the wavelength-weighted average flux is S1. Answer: 7.83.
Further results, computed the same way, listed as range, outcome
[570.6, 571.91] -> 7.53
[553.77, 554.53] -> 7.94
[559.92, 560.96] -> 7.79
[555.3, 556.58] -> 7.88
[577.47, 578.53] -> 7.82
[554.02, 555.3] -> 7.9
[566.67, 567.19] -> 7.86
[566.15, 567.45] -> 7.83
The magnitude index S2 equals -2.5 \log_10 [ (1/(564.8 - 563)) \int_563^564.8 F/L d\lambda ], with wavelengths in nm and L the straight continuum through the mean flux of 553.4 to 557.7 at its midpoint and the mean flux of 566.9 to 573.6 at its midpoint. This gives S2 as -0.02 mag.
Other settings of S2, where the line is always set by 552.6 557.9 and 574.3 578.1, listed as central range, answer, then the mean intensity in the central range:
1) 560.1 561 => -0.02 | 7.91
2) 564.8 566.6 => 0.03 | 7.62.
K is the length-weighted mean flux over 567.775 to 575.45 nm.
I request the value 7.75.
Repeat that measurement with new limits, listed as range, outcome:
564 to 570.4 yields 7.75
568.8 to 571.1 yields 7.61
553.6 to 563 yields 7.66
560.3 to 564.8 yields 7.81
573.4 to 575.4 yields 7.85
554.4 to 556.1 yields 7.92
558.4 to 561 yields 7.49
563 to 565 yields 7.88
